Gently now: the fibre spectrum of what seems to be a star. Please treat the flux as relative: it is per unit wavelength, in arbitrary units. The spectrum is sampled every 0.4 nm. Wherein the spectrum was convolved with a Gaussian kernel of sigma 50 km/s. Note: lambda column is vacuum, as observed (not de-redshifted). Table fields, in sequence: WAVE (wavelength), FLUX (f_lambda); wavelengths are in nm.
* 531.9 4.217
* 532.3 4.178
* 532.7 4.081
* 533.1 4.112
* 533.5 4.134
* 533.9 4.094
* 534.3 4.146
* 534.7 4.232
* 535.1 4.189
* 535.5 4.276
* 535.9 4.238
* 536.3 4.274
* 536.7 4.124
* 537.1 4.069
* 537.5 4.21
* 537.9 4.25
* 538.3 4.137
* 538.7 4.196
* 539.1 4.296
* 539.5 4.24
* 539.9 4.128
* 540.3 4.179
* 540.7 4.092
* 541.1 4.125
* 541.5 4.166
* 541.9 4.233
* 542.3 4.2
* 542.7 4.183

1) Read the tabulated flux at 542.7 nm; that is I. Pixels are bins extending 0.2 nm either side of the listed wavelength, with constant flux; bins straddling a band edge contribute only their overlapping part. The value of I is 4.183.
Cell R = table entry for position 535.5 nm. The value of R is 4.276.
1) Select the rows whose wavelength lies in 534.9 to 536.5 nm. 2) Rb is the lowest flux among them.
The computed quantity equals 4.189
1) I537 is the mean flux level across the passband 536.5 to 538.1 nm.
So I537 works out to 4.16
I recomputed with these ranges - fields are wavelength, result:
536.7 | 4.124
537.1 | 4.069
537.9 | 4.25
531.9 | 4.217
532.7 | 4.081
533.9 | 4.094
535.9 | 4.238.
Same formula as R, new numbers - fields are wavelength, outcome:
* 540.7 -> 4.092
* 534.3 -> 4.146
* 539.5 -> 4.24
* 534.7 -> 4.232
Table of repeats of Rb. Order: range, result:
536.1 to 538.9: 4.069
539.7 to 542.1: 4.092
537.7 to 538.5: 4.137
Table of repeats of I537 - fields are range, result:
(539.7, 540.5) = 4.15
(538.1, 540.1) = 4.2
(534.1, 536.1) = 4.22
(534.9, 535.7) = 4.23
